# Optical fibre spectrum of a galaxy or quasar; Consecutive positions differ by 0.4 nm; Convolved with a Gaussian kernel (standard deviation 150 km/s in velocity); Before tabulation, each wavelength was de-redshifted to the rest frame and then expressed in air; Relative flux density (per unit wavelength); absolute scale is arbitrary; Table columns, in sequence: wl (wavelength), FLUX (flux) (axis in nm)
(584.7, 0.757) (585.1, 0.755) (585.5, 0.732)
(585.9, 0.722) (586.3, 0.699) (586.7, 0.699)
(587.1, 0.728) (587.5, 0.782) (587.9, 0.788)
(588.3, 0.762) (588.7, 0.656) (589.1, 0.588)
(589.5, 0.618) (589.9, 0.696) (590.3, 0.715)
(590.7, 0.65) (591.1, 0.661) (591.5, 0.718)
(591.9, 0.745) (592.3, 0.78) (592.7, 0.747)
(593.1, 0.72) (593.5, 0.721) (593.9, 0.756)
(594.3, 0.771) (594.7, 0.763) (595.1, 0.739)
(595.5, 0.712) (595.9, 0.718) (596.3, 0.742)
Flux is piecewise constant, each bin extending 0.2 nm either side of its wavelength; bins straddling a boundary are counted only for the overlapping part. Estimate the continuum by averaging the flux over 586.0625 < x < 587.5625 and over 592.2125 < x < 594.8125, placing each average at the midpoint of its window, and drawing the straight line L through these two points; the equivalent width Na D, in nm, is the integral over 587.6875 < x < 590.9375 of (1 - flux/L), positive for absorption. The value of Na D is 0.21 nm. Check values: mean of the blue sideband 0.722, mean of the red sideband 0.749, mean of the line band 0.684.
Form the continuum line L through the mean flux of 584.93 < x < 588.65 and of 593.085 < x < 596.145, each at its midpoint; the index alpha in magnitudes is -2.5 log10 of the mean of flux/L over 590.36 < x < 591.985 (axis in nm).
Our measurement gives 0.07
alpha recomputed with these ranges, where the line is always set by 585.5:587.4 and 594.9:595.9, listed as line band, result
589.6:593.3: 0.014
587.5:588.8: -0.044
